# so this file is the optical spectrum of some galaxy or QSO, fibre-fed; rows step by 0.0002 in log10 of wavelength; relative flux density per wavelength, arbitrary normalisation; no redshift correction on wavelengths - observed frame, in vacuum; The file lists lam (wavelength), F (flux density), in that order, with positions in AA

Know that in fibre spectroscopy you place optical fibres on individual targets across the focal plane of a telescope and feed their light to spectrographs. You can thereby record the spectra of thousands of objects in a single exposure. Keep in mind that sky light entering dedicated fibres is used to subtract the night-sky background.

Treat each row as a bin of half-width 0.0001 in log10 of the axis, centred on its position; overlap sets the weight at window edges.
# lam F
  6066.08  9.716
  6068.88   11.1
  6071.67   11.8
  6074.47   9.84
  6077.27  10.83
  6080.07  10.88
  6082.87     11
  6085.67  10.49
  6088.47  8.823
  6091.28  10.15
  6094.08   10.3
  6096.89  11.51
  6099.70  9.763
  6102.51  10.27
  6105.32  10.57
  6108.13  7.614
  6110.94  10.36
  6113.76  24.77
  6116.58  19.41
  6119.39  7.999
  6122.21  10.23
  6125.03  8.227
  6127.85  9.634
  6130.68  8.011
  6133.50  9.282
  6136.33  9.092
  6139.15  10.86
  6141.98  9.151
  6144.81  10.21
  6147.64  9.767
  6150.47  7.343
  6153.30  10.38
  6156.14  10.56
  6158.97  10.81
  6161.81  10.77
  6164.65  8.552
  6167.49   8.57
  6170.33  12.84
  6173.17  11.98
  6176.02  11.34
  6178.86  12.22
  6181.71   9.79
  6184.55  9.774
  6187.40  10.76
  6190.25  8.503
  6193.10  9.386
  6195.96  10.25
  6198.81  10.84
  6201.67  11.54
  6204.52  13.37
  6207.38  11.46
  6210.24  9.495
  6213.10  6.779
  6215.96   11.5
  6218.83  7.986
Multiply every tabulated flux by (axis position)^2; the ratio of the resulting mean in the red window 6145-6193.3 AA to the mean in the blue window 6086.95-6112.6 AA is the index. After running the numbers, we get 1.04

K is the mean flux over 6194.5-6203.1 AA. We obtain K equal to 10.9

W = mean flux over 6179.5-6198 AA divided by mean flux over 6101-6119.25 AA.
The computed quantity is 0.74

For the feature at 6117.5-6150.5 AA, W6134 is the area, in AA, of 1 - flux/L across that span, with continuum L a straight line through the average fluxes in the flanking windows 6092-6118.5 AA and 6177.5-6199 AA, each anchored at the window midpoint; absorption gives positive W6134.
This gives 6.6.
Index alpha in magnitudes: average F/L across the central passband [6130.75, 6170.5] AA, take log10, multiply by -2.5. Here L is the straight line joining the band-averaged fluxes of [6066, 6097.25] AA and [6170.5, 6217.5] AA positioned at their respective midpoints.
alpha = 0.09 mag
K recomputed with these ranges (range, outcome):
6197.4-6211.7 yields 11.3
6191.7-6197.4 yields 9.82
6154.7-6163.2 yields 10.7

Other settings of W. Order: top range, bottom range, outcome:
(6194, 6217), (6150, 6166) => 1.07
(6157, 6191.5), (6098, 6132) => 0.92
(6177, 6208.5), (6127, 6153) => 1.15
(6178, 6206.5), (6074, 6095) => 1.03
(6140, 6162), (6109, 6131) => 0.79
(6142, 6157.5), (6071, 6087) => 0.89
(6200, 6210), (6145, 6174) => 1.16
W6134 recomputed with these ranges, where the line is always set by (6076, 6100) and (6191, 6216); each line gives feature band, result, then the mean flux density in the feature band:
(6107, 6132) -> -3.4 AA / 11.9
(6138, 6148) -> 0.4 AA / 10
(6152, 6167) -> 0.4 AA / 10.1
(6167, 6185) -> -1.2 AA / 11.1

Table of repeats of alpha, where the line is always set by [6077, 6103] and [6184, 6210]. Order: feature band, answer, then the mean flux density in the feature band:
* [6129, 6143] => 0.13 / 9.29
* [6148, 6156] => 0.14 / 9.25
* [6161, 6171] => 0.06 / 9.95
